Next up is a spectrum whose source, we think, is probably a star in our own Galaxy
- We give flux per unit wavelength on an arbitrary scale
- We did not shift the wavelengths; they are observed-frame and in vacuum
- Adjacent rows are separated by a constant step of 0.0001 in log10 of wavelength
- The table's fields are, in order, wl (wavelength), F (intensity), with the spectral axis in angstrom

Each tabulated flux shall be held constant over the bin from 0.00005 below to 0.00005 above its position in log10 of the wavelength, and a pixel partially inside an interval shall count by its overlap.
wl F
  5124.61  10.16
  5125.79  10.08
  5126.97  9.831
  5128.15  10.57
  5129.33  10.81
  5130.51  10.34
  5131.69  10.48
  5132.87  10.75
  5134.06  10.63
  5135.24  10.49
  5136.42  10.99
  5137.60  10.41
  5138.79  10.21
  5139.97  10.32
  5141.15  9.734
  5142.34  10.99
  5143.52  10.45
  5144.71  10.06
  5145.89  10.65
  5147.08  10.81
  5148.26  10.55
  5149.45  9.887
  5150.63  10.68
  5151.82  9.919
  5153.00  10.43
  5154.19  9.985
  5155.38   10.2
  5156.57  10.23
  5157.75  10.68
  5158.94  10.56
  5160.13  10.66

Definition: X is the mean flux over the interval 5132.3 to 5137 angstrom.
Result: 10.7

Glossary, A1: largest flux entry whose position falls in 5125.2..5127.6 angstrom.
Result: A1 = 10.08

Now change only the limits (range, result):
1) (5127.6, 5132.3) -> 10.81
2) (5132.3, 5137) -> 10.99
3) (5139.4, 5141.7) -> 10.32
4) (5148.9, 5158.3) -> 10.68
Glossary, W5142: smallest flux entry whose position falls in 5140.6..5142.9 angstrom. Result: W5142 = 9.734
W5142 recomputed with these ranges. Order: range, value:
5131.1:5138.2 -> 10.41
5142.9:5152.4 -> 9.887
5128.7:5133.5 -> 10.34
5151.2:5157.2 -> 9.919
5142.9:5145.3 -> 10.06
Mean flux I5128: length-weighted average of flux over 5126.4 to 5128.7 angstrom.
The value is 10.2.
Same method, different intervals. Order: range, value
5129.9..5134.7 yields 10.5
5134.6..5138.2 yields 10.6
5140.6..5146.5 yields 10.4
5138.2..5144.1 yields 10.3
